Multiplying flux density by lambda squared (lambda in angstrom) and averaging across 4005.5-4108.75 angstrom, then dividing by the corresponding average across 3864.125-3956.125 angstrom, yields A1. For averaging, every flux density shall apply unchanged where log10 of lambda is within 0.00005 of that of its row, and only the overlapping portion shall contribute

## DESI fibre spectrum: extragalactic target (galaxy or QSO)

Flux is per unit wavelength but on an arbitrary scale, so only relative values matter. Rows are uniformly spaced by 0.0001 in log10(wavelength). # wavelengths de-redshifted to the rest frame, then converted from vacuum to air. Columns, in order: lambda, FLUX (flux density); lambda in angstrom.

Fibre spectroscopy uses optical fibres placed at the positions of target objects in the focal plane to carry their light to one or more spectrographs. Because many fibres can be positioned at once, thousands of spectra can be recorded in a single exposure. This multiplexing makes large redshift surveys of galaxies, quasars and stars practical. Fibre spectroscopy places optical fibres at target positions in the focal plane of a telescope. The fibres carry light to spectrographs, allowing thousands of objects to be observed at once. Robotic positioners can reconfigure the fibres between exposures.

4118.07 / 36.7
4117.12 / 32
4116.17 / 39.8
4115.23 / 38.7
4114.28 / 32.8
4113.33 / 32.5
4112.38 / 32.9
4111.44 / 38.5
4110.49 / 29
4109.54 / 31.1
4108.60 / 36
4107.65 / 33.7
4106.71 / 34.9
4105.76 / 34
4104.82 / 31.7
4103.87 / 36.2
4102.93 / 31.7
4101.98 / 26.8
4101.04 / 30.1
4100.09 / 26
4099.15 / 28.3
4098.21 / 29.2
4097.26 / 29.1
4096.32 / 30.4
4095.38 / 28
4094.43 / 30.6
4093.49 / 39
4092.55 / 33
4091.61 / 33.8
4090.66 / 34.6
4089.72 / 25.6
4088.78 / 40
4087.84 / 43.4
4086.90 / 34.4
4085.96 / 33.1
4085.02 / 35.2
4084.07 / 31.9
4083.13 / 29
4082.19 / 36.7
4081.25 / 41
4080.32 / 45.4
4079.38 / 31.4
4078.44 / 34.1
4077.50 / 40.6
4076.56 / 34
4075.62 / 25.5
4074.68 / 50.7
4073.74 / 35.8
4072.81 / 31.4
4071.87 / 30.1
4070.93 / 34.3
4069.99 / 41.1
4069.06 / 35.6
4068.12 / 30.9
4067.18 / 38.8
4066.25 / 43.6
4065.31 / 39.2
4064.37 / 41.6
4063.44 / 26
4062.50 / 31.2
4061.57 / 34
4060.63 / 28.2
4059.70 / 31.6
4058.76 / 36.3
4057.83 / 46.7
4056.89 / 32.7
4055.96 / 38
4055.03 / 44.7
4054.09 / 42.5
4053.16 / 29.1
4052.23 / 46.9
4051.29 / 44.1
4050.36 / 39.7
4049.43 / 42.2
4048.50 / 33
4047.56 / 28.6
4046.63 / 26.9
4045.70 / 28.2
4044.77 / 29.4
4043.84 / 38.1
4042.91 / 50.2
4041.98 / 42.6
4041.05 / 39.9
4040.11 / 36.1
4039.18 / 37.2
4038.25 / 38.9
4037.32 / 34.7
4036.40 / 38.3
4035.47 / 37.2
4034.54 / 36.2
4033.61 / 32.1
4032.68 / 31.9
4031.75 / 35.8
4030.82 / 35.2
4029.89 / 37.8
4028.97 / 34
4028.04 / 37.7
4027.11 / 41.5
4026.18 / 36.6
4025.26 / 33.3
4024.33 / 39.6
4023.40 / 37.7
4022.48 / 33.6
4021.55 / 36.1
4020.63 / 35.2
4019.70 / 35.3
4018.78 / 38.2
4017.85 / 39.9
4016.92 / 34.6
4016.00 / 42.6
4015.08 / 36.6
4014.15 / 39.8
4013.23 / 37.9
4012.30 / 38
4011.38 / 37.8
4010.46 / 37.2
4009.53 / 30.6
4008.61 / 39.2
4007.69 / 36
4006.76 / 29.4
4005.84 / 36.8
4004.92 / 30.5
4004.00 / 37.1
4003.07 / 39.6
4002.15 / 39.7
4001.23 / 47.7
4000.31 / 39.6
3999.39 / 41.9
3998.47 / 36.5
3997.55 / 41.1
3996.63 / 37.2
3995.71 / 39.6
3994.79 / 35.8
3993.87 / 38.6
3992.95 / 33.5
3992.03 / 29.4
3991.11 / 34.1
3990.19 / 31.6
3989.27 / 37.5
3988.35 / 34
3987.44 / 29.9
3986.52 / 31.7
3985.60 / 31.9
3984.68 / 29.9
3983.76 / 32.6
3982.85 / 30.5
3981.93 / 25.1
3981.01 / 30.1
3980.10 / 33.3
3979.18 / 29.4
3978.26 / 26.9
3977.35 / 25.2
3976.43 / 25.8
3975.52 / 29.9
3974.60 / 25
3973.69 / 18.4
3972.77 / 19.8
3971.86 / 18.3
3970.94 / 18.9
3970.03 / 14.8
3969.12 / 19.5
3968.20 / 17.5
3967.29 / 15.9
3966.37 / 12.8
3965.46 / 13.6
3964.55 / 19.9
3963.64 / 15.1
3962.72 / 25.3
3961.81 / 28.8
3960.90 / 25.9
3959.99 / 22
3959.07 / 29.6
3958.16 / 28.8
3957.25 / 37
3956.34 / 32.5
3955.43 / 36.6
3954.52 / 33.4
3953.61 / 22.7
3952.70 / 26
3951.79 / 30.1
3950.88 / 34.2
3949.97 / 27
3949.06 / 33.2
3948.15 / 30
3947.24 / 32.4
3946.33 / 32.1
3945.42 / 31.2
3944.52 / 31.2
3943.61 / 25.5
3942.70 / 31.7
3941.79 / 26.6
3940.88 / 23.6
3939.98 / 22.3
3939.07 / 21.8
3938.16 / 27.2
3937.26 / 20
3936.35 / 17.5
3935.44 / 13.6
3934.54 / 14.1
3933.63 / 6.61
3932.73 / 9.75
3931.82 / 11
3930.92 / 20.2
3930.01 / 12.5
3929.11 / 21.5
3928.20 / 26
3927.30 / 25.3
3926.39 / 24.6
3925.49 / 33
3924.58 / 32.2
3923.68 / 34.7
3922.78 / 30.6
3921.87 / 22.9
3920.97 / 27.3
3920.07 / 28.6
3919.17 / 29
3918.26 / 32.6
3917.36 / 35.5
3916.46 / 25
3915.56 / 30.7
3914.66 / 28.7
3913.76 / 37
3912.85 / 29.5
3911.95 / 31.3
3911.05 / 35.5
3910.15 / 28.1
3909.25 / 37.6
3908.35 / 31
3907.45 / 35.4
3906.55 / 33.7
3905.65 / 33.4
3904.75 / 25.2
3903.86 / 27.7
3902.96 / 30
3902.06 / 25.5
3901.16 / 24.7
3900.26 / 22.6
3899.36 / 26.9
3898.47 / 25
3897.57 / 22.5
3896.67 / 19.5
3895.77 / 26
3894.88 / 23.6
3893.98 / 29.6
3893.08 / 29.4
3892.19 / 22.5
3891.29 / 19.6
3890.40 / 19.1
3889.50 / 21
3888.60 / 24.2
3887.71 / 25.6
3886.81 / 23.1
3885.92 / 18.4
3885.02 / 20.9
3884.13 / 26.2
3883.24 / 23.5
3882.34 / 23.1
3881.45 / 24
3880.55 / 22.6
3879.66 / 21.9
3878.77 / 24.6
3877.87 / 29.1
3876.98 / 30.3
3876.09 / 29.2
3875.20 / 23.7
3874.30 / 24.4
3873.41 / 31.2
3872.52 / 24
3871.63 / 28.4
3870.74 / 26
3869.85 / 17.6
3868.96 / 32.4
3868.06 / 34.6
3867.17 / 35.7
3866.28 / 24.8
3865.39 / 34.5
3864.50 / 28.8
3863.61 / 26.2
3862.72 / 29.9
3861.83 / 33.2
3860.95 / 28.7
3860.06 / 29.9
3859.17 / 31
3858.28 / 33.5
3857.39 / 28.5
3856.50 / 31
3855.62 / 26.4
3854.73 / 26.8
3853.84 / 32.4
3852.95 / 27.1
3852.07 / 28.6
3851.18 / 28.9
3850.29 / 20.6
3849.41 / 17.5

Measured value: 1.4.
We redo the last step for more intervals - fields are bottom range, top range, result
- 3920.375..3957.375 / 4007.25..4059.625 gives 1.52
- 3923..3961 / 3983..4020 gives 1.45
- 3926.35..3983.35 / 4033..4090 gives 1.59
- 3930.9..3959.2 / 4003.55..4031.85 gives 1.47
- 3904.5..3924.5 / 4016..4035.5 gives 1.23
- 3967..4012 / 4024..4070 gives 1.20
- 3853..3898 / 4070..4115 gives 1.42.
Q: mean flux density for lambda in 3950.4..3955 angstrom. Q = 29.3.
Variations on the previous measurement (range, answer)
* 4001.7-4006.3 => 36.7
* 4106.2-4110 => 34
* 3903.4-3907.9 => 31.1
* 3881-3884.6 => 24.2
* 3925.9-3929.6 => 24.3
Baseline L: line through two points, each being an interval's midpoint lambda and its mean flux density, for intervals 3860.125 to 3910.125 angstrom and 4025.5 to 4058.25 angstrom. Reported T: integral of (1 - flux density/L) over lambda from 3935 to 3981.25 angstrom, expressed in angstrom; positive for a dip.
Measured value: 9.2 angstrom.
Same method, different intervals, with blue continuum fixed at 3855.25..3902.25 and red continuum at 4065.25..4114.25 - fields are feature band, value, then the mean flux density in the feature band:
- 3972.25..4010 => -3.2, 33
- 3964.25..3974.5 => 4.2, 17.5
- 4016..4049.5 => -4.5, 36.2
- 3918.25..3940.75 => 4.5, 22.4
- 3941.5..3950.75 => -0.5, 30.3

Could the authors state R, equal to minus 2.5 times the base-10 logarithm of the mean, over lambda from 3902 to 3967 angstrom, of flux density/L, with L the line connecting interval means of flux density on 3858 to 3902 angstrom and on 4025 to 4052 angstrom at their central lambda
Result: 0.11 mag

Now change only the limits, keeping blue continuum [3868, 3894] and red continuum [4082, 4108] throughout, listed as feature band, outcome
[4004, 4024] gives -0.226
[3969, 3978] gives 0.277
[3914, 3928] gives -0.126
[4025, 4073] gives -0.182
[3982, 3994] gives -0.131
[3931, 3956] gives 0.094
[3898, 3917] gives -0.158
